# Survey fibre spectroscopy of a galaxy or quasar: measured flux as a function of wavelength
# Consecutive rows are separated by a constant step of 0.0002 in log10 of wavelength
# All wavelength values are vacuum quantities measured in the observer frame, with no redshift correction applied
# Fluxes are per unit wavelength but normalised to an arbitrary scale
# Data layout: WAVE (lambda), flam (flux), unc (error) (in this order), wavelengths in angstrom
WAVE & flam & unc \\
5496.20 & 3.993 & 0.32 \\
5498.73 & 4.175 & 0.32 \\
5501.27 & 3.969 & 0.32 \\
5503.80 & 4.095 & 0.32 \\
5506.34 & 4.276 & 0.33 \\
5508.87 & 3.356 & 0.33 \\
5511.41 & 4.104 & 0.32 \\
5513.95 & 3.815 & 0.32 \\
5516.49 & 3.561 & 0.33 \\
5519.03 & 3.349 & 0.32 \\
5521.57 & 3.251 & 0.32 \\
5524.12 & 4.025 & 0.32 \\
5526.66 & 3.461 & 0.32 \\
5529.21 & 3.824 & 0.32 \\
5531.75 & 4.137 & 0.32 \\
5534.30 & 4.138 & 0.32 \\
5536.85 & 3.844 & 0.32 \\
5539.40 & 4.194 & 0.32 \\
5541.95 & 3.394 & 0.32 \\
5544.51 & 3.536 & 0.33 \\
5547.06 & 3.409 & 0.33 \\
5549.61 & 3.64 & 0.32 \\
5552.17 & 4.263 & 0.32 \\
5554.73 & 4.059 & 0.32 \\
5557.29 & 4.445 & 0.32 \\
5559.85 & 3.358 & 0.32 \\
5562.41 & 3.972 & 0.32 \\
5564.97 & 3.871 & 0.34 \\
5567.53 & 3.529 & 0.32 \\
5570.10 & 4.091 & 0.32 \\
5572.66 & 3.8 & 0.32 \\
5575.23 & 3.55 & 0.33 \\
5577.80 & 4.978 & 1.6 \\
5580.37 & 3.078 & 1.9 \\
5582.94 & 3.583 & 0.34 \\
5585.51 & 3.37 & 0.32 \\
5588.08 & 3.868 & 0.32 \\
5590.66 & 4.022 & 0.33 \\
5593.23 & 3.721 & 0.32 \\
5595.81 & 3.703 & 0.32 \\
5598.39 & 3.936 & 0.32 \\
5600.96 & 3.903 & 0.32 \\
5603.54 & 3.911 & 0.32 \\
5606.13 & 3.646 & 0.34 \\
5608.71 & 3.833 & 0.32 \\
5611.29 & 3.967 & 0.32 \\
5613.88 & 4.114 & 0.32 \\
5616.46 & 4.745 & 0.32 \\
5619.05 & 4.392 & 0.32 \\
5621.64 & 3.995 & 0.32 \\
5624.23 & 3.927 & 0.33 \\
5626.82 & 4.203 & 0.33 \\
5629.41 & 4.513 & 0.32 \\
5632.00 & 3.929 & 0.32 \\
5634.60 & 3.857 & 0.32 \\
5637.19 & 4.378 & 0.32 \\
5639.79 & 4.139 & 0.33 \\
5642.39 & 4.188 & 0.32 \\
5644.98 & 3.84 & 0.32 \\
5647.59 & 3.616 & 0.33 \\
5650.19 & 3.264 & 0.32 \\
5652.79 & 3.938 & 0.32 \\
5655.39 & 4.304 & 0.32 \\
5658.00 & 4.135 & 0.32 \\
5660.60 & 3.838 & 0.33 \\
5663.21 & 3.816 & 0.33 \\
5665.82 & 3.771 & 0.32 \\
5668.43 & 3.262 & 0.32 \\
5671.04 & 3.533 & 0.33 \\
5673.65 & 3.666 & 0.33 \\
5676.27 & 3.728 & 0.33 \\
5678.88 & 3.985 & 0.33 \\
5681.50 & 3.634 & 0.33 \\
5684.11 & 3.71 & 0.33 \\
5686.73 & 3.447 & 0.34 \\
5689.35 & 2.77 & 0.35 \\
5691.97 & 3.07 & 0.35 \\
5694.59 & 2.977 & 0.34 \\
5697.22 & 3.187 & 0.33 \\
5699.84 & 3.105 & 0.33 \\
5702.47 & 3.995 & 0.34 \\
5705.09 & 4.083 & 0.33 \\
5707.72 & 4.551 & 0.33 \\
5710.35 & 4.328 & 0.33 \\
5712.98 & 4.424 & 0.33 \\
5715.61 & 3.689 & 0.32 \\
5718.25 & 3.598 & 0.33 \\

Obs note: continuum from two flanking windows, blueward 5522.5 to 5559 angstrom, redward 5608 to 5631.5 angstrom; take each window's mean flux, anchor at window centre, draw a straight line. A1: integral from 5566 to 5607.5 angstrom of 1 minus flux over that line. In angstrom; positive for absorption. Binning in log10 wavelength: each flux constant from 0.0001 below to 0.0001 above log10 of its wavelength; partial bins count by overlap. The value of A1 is 2.7 angstrom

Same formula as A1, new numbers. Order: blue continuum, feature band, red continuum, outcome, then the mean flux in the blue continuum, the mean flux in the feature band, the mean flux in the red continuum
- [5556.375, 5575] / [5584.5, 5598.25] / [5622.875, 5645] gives 0.6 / 3.84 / 3.76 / 4.12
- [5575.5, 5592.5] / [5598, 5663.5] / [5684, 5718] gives -5.0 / 3.8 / 4.02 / 3.64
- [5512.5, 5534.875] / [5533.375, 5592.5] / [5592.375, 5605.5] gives -0.7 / 3.72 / 3.82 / 3.83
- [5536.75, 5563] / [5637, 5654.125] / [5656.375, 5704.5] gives -1.2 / 3.82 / 3.88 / 3.55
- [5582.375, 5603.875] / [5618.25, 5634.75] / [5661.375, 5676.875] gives -1.8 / 3.78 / 4.13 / 3.63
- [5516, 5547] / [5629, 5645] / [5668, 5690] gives -2.3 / 3.72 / 4.12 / 3.56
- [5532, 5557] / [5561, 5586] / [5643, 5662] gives 0.5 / 3.87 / 3.79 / 3.86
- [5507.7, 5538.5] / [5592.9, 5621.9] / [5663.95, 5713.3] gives -2.4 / 3.75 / 4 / 3.63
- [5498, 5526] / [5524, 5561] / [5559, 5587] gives -0.7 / 3.8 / 3.84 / 3.75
